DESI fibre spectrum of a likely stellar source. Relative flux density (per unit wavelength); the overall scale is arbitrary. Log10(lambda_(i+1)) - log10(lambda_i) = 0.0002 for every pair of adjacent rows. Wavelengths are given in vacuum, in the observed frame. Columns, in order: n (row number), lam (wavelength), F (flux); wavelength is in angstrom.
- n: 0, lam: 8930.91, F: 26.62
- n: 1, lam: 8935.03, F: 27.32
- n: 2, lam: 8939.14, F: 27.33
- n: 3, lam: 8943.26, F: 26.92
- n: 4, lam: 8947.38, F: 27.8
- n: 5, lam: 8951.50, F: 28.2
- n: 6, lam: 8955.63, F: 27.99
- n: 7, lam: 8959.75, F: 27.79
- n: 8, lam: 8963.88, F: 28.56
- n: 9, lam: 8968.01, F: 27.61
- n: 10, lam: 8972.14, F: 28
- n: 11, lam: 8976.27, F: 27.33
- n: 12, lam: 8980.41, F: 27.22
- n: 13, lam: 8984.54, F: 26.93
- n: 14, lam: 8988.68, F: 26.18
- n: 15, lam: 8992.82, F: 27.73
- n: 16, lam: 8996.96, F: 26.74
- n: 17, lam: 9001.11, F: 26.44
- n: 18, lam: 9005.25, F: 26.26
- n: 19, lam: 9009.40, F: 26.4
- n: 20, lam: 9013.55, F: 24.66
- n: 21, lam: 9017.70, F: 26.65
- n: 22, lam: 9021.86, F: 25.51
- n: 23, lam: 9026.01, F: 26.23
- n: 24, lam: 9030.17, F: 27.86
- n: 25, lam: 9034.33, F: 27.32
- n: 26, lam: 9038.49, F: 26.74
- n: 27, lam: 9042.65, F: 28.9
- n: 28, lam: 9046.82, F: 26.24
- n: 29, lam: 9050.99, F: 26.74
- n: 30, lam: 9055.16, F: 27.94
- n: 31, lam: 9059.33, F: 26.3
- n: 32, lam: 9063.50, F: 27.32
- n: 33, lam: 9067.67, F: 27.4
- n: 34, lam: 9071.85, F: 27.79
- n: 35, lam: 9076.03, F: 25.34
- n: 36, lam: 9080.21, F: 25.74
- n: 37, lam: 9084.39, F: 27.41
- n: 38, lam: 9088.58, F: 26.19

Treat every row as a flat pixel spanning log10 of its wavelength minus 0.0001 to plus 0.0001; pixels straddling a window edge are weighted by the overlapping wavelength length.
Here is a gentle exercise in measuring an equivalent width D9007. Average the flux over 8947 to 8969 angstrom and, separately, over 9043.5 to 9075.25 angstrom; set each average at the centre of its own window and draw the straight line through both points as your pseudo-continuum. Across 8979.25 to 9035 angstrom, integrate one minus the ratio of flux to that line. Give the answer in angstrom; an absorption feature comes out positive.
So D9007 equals 2.1 angstrom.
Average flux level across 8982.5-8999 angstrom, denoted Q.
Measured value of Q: 26.9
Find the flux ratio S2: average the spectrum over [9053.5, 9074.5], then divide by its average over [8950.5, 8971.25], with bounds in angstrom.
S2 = 0.97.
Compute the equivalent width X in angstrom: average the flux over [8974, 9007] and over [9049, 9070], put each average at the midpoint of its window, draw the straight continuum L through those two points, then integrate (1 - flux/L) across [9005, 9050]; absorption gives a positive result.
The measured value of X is 0.7 angstrom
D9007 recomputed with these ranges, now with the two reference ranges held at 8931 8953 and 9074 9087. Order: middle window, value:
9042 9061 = -0.50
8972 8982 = -0.12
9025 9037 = -0.26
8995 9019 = 0.58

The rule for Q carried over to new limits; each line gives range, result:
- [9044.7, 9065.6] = 26.9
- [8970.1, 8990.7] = 27.1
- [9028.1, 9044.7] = 27.7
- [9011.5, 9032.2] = 26.2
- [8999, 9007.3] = 26.4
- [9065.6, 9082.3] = 26.6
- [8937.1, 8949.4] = 27.3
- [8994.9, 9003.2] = 26.6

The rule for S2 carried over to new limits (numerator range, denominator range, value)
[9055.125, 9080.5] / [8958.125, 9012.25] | 0.99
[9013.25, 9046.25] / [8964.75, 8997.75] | 0.98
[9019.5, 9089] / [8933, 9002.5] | 0.98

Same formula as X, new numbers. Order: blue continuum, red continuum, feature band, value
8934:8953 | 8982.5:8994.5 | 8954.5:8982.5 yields -0.61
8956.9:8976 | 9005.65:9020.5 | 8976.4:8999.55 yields 0.02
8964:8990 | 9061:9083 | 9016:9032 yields 0.30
